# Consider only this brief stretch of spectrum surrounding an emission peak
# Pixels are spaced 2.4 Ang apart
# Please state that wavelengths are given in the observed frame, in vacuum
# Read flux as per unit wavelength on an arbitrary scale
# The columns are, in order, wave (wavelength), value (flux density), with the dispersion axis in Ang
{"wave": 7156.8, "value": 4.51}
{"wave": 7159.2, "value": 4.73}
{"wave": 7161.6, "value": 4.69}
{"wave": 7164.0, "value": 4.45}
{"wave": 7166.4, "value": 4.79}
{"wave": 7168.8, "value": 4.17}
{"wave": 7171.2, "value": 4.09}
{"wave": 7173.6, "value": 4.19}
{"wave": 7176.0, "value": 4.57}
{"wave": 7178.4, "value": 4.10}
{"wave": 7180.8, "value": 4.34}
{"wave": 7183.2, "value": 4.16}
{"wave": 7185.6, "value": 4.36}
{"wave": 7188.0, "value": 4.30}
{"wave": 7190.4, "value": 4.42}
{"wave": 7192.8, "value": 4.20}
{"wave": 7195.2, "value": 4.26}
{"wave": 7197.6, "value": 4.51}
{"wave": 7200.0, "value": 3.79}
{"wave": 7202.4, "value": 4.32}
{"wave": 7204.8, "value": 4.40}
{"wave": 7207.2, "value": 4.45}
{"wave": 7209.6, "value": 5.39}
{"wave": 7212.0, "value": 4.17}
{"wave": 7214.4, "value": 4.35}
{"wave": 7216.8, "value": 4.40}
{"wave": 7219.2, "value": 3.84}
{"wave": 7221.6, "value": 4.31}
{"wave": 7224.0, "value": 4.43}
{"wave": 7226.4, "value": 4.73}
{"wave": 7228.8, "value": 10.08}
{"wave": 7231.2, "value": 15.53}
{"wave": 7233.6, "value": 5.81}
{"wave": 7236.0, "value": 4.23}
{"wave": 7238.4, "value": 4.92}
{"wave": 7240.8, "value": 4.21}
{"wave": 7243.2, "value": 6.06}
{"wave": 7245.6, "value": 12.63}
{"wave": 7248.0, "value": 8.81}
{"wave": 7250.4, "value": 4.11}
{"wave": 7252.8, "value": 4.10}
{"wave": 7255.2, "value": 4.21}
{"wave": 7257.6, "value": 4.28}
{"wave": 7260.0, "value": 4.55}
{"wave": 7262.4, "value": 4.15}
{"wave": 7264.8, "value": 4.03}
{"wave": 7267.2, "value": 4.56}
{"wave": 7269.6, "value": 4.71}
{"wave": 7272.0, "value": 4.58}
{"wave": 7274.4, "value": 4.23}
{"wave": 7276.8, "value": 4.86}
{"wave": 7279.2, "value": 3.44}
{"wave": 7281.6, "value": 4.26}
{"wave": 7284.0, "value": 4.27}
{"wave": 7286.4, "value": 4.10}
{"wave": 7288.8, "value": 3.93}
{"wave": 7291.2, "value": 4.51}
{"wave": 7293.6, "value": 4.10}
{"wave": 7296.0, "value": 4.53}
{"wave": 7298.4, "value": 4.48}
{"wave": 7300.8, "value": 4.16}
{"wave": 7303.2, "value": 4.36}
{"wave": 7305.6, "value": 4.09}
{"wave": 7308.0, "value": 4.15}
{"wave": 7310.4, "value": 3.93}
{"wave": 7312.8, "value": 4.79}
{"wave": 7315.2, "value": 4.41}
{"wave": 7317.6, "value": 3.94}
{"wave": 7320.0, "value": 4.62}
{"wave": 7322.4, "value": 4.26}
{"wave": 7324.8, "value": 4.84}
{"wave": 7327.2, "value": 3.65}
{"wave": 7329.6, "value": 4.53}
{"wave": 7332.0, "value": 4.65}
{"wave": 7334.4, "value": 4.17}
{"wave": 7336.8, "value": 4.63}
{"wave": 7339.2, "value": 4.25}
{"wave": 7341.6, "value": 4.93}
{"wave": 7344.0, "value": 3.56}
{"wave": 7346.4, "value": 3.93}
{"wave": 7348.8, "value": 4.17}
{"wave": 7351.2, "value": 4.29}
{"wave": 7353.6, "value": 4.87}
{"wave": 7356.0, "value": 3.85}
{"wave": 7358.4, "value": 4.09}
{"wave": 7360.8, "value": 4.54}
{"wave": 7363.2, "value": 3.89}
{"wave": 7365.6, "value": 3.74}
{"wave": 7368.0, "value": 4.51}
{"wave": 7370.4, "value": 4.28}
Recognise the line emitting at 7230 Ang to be [S II]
